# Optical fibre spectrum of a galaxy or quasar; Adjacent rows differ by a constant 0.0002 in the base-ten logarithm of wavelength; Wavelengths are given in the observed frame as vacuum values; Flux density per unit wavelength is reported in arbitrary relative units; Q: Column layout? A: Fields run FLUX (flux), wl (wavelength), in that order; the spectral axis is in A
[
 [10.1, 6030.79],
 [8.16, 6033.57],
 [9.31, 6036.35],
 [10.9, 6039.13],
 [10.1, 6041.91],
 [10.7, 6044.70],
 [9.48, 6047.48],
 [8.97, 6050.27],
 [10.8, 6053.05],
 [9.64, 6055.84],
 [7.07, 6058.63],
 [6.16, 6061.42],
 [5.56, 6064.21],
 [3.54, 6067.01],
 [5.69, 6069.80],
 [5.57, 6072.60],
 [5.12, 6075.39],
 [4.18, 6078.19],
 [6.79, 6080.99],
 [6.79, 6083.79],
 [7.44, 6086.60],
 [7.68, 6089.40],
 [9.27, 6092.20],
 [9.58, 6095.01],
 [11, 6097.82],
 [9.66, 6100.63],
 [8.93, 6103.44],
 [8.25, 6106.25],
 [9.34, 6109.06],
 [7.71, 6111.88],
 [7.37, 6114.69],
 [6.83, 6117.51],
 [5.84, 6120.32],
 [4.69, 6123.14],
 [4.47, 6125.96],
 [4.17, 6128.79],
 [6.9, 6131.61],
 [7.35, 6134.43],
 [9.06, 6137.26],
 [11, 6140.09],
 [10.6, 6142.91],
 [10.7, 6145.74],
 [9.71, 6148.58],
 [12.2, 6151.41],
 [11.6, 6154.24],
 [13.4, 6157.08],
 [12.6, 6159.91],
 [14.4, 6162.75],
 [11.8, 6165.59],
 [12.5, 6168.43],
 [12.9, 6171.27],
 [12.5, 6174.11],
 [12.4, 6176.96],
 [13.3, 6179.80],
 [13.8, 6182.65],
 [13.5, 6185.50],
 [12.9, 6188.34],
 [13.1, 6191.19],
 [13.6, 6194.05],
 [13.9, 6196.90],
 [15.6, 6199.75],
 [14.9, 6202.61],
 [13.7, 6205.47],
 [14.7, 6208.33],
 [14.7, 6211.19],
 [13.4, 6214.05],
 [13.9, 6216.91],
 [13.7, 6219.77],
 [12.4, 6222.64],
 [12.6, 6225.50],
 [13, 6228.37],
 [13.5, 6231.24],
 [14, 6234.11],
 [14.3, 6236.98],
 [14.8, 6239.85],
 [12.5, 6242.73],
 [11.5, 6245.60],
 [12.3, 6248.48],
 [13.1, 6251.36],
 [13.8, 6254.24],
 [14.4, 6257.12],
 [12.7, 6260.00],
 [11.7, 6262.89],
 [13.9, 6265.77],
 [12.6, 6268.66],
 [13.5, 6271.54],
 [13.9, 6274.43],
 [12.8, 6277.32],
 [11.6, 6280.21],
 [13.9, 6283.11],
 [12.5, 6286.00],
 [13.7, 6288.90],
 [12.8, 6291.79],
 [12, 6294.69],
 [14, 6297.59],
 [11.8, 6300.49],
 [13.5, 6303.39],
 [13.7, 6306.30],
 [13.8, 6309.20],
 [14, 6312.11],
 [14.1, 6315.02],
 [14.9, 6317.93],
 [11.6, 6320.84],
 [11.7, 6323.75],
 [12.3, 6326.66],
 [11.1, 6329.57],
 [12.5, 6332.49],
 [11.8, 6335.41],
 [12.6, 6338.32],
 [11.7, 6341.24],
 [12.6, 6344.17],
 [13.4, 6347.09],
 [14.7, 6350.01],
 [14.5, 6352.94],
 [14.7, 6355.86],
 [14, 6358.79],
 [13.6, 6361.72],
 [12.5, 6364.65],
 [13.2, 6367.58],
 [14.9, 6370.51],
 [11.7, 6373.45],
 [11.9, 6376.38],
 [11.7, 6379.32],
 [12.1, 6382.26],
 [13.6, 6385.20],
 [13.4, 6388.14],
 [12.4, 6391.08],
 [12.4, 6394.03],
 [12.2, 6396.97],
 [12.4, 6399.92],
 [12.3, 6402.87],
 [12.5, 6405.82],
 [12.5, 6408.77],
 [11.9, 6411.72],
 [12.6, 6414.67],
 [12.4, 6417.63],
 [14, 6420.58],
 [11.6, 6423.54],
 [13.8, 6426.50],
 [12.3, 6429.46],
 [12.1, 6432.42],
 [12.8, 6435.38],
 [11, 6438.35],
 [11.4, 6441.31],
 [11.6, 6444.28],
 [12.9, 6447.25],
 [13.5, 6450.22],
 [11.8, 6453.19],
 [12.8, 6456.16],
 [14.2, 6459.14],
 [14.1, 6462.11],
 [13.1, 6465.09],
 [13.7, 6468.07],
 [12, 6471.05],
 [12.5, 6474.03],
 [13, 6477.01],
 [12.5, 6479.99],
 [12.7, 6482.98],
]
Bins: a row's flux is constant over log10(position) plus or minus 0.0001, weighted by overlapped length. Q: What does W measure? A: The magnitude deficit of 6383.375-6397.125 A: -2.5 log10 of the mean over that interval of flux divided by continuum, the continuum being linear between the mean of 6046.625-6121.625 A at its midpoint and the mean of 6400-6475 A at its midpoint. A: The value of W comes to -0.08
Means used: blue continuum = 7.55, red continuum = 12.6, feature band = 12.8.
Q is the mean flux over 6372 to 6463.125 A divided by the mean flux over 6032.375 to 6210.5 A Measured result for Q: 1.3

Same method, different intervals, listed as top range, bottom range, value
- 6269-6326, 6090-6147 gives 1.62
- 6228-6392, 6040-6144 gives 1.71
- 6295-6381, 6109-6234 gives 1.14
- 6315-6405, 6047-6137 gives 1.77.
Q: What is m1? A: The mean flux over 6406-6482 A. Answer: 12.6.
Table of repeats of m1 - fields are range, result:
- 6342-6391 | 13.2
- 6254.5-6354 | 13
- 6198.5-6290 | 13.4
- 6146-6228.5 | 13.2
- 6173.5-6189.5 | 13.1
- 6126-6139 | 6.72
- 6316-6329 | 12.6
